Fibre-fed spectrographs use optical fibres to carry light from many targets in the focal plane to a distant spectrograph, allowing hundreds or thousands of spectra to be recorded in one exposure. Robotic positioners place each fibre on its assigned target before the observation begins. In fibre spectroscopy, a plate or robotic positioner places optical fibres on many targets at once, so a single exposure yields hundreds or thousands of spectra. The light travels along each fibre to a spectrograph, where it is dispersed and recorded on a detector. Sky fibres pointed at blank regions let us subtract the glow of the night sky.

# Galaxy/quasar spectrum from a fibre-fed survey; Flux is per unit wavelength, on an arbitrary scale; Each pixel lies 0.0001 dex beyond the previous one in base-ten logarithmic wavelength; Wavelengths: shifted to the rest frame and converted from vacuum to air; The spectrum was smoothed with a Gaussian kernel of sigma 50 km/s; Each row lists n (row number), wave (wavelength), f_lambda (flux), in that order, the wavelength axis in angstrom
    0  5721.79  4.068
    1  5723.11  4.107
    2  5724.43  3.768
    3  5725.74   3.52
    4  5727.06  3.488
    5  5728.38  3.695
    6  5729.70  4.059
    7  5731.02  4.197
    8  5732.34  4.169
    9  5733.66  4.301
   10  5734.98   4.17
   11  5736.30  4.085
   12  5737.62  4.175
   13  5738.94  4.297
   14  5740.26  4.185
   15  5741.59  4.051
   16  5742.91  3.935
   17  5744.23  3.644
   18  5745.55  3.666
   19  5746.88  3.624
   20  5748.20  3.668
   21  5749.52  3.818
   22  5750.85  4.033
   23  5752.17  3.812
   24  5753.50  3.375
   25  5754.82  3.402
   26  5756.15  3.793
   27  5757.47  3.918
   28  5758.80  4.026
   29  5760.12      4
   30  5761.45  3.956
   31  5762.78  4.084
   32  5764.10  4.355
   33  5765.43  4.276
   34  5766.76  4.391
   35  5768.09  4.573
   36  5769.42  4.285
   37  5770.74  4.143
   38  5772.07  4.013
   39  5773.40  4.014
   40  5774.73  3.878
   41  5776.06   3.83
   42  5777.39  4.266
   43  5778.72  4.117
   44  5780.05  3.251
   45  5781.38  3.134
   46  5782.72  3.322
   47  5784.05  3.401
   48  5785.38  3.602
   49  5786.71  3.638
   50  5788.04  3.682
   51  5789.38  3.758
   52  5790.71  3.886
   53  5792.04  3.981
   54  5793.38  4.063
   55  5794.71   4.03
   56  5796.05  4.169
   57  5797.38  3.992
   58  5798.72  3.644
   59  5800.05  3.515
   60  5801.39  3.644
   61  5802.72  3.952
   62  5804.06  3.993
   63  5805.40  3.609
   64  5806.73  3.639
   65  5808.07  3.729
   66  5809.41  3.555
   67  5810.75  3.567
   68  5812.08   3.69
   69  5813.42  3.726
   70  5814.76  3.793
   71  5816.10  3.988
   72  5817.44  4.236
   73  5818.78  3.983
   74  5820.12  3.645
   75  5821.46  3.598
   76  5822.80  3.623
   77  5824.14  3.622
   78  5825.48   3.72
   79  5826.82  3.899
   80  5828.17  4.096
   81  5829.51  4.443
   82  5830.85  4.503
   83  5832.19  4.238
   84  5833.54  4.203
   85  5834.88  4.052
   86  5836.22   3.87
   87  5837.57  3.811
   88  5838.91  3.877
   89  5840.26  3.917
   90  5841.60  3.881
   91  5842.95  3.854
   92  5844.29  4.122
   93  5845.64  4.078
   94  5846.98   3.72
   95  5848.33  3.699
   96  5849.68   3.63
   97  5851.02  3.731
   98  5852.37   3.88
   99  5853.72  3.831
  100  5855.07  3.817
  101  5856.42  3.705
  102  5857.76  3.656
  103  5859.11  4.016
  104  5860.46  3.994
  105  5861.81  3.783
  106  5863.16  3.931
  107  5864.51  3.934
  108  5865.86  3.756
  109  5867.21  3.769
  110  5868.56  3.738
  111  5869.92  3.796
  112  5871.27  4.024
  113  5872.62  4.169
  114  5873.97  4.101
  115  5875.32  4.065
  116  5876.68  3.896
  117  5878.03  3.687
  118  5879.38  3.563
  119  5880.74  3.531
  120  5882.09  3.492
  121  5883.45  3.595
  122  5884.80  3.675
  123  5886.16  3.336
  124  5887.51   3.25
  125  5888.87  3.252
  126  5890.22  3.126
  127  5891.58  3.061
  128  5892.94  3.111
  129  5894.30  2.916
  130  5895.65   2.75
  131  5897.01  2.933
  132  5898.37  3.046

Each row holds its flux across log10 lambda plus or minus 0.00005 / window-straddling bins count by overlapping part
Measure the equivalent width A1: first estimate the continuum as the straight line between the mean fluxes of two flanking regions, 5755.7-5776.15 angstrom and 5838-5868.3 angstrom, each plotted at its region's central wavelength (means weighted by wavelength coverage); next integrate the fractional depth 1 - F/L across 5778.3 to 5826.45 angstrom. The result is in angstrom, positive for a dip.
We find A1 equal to 3.1 angstrom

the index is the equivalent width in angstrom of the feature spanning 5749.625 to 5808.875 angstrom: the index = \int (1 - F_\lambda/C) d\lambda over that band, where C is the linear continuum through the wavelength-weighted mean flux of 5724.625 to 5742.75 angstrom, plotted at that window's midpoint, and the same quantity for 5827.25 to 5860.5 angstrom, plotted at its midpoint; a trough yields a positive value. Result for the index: 1.8 angstrom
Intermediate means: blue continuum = 4.02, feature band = 3.87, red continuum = 3.94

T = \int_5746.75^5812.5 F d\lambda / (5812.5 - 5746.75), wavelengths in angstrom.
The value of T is 3.84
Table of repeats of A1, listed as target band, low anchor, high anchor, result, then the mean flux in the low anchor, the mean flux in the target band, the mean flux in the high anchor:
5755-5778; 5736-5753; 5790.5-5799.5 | -0.9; 3.91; 4.09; 3.97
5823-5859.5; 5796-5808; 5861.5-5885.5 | -1.2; 3.77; 3.92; 3.81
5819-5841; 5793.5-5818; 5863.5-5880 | -0.6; 3.81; 3.95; 3.88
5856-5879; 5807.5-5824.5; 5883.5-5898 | -3.7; 3.75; 3.88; 3.16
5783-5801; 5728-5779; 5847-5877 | 0.8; 4.01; 3.78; 3.86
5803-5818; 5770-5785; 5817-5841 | 0.4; 3.76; 3.78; 3.96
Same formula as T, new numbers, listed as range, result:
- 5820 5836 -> 3.98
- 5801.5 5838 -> 3.88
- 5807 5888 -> 3.83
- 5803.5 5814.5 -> 3.69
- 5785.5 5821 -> 3.81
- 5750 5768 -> 3.97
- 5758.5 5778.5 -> 4.14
